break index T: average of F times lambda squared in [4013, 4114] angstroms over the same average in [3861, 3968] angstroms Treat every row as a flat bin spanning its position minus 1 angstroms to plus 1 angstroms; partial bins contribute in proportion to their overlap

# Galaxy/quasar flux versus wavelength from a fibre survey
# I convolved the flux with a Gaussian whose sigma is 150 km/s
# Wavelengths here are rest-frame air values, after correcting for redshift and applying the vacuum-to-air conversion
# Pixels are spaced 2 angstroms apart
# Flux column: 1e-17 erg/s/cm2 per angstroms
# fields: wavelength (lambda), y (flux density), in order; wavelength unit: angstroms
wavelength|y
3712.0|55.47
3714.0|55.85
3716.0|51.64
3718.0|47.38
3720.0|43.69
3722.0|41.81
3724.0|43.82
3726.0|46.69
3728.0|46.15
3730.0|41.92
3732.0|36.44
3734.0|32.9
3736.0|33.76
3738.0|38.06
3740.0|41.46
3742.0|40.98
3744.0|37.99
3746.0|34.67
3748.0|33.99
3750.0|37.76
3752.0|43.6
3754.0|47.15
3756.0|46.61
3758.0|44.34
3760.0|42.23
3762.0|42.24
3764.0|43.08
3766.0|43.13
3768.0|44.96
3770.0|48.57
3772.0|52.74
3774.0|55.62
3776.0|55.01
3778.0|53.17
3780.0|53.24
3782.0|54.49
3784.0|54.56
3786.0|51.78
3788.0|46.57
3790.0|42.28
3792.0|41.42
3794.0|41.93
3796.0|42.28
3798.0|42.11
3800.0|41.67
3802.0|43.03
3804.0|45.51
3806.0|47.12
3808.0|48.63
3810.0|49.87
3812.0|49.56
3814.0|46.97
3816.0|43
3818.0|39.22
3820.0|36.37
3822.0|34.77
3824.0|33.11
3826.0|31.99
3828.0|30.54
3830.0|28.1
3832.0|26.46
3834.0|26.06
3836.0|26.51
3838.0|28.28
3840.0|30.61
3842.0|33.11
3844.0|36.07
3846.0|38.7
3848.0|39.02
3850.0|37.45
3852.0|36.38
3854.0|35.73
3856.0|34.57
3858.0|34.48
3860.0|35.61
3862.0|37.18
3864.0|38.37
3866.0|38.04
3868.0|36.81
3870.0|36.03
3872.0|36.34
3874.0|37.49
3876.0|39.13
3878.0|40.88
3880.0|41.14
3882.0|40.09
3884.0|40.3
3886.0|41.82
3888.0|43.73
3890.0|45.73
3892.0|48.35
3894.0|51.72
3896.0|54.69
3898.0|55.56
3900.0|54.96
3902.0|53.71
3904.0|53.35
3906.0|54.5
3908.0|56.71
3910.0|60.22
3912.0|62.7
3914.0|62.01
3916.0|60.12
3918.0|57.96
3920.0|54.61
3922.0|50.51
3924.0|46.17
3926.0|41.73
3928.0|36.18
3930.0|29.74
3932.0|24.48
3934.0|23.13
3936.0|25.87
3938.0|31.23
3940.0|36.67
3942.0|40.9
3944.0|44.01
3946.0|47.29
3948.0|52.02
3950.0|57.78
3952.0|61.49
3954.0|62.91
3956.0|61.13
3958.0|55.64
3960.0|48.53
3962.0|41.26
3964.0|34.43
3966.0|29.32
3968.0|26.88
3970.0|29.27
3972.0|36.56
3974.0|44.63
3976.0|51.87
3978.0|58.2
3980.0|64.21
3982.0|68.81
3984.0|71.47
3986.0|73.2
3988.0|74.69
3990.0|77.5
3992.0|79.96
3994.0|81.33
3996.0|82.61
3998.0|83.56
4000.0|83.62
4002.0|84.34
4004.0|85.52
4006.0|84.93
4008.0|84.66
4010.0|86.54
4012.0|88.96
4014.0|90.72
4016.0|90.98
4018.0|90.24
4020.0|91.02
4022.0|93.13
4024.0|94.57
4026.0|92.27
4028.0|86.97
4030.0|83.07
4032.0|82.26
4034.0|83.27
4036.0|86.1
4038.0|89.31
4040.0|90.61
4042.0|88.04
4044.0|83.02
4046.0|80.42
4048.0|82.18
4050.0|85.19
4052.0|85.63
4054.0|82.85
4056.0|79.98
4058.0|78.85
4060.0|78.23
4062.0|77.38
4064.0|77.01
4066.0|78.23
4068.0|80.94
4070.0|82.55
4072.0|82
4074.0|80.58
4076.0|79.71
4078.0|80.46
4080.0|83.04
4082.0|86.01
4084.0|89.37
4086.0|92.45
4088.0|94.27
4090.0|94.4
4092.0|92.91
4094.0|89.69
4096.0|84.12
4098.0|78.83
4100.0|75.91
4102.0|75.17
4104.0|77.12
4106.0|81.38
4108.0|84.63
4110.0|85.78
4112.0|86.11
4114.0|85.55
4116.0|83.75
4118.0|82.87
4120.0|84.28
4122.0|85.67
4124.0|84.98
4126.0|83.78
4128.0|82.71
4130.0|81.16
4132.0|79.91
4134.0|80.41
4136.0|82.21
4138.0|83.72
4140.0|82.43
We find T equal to 2.01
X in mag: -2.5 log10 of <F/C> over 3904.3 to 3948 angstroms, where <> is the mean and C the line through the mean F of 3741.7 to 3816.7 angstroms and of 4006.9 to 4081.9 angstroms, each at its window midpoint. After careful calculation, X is 0.42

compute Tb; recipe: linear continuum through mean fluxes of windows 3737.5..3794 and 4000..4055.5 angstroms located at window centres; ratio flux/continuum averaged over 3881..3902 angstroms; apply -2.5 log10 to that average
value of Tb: 0.34 mag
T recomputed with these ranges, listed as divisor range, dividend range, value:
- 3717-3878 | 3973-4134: 2.31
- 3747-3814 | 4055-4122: 2.10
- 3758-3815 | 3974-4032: 1.91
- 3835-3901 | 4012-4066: 2.35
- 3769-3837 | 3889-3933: 1.25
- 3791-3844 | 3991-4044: 2.54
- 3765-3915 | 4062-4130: 2.21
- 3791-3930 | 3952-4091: 1.96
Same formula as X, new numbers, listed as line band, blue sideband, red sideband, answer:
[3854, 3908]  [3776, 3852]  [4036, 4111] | 0.20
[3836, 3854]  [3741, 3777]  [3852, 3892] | 0.16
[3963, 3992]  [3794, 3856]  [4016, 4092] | 0.28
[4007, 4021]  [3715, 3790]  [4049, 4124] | -0.19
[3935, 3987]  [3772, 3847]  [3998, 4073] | 0.42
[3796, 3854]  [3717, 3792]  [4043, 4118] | 0.36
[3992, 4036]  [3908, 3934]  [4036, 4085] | -0.22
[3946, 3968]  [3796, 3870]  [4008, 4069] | 0.32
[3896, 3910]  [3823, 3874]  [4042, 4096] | -0.19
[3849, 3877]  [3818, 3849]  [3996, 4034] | 0.12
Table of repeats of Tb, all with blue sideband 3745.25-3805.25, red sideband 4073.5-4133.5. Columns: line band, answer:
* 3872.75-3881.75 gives 0.41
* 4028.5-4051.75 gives -0.11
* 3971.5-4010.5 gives -0.03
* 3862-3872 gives 0.45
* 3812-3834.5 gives 0.41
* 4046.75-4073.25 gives -0.02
